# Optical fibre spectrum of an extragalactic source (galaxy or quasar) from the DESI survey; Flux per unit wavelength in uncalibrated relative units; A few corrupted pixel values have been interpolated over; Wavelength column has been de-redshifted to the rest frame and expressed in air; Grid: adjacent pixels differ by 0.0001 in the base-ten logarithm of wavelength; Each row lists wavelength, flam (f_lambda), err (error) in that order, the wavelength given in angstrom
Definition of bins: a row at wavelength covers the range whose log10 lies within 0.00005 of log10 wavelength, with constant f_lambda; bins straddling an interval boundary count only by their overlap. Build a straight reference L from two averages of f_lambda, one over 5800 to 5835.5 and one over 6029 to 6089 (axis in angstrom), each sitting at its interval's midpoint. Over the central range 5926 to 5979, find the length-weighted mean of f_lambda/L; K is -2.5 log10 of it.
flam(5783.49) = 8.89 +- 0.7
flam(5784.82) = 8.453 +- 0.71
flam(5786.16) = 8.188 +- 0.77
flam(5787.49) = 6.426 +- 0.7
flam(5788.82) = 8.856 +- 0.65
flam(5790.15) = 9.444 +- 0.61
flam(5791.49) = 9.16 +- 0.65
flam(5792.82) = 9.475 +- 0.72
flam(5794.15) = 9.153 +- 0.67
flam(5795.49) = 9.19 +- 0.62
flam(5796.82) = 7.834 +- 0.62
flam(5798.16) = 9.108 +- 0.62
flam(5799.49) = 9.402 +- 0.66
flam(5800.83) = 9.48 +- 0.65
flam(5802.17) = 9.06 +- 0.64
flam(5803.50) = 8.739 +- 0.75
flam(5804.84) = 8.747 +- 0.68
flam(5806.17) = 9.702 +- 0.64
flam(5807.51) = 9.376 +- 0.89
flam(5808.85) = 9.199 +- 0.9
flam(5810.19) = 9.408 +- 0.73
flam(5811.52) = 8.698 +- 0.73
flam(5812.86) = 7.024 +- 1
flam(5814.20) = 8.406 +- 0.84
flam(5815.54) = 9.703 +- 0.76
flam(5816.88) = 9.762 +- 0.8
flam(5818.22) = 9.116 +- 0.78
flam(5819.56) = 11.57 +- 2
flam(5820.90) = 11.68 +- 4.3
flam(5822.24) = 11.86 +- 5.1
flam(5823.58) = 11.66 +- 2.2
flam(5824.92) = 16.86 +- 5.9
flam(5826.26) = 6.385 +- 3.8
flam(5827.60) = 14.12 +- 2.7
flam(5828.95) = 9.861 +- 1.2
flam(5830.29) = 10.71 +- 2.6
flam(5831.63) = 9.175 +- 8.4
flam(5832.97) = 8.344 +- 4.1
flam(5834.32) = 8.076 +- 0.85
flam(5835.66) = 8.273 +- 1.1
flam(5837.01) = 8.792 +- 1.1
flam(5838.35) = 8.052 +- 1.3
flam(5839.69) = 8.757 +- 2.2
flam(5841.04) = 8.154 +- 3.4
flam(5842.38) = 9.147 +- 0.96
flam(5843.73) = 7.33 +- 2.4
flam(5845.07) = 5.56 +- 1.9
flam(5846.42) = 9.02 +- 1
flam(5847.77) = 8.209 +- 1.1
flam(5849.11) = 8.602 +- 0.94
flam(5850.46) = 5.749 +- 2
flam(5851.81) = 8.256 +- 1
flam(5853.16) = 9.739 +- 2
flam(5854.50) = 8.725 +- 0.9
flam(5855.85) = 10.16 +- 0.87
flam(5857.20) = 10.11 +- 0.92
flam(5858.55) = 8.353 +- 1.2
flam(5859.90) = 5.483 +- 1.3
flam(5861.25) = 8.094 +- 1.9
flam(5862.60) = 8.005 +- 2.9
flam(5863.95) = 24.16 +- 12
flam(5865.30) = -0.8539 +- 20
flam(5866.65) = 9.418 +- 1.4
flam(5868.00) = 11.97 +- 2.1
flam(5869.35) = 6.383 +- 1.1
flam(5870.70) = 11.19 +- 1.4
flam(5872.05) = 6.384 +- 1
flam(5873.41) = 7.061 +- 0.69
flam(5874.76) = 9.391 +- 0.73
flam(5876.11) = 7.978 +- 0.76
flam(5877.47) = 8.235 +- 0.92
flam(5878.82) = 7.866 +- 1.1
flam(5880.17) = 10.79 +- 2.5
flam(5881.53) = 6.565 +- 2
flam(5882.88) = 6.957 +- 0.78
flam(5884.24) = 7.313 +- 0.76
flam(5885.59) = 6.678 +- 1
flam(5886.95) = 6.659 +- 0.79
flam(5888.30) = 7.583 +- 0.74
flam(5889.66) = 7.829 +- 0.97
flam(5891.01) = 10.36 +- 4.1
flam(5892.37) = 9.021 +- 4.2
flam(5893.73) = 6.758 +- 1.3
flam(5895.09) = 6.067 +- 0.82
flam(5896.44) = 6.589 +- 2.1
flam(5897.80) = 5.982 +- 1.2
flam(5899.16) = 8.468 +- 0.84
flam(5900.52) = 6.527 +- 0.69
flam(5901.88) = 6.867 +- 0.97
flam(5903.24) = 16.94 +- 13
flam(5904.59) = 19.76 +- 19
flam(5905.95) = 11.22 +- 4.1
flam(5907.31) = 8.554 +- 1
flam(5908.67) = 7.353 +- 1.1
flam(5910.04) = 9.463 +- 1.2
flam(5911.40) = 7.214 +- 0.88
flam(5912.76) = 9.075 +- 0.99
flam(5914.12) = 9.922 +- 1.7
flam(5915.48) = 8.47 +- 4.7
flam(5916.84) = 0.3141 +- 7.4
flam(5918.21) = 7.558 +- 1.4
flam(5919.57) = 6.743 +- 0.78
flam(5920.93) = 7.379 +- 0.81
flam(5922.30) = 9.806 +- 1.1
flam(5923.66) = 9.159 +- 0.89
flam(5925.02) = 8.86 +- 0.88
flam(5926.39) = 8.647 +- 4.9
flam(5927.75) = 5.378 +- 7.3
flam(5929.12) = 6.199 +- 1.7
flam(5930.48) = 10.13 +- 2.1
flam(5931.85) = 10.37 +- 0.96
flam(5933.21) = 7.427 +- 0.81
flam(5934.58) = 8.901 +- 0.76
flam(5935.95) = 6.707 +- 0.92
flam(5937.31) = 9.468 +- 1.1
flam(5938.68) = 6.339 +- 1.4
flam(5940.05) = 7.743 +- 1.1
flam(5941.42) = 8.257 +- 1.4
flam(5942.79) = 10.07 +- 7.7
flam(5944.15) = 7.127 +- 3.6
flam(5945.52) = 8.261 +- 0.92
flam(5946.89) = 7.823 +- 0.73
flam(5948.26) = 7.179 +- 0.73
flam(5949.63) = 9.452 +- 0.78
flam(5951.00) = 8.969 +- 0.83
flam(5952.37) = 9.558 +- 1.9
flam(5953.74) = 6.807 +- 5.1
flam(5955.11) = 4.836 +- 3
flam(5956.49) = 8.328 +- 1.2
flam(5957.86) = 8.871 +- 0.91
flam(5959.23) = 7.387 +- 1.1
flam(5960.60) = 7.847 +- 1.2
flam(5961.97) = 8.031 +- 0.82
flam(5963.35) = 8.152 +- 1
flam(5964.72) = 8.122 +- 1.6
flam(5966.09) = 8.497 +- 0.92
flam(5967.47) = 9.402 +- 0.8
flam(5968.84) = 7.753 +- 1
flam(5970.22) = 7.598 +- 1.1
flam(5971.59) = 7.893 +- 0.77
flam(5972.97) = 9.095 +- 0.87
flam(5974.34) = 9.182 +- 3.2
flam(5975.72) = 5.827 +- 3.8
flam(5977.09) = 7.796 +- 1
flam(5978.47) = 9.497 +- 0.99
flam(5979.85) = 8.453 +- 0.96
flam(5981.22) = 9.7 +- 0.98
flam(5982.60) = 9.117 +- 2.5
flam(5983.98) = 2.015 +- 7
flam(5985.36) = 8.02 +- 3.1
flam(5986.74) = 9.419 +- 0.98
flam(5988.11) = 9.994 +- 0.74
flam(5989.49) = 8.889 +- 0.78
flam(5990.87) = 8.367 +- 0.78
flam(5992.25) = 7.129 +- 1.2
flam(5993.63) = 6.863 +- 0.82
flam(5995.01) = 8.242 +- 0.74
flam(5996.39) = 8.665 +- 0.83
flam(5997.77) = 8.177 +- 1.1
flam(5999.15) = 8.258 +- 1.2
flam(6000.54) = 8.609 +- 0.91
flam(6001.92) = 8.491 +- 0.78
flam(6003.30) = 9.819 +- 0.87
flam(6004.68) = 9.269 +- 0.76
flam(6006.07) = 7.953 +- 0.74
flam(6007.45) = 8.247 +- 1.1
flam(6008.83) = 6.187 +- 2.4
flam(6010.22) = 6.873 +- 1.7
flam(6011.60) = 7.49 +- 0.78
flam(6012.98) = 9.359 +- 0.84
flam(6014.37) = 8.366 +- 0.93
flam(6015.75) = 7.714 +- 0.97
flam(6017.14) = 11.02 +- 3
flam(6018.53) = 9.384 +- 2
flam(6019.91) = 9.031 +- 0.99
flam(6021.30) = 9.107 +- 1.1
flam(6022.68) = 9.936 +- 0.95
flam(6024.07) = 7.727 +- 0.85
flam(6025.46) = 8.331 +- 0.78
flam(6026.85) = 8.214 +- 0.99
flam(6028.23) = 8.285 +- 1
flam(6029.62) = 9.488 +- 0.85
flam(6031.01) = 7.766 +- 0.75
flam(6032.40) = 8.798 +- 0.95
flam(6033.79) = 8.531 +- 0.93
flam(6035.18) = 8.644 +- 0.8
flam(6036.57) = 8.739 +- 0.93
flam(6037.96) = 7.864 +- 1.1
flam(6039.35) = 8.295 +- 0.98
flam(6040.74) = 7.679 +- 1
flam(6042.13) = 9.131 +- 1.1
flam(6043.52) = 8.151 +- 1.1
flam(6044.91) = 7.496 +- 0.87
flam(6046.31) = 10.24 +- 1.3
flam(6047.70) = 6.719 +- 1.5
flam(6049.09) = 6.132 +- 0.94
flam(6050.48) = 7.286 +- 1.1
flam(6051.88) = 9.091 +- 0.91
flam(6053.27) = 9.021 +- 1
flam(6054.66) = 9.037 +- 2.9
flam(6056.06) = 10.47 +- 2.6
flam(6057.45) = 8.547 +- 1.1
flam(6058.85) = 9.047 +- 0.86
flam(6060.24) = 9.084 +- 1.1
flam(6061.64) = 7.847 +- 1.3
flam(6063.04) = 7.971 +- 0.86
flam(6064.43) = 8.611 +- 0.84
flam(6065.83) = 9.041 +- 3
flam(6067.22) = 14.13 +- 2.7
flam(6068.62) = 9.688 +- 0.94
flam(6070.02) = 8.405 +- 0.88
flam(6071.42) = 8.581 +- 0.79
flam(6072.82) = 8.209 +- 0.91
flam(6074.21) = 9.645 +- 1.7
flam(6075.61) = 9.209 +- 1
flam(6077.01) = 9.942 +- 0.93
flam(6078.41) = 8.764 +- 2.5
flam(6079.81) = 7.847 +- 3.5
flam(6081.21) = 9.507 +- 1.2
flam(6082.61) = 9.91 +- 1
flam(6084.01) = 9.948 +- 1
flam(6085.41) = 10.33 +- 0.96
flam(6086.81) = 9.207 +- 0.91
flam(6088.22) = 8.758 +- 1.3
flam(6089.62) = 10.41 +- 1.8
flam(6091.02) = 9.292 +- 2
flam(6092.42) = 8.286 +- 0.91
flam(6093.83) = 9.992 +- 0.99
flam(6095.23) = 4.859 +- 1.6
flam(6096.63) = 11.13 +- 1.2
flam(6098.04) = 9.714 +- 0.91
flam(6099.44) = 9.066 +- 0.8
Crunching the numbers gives 0.15 mag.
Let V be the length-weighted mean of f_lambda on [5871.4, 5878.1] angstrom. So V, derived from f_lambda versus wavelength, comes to 7.8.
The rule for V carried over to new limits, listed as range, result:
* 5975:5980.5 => 7.89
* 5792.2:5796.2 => 9.26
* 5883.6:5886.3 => 6.99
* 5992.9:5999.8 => 8.04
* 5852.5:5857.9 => 9.68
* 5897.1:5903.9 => 8.92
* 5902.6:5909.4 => 12.7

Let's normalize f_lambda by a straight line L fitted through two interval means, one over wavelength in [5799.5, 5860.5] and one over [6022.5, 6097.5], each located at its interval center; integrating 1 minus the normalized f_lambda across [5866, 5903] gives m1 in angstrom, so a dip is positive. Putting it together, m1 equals 4.5 angstrom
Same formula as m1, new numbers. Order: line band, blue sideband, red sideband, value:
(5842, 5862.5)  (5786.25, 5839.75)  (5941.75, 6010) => 2.2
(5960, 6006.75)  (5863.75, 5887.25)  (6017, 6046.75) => 1.7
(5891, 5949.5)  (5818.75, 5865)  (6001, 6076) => 5.2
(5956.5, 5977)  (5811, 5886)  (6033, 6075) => 1.7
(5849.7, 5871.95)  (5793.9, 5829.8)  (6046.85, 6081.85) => 1.5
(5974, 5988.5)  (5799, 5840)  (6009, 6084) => 1.6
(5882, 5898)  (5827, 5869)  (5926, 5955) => 2.2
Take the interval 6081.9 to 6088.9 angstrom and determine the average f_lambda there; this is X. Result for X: 9.63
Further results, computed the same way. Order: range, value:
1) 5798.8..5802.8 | 9.31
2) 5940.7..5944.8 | 8.5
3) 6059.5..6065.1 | 8.39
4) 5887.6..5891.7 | 8.59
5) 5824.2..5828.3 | 12.4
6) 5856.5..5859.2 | 9.24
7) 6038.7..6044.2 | 8.32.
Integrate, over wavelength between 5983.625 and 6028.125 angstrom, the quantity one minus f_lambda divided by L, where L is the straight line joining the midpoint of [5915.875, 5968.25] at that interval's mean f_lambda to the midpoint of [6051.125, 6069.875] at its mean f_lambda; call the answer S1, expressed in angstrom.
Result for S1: 1.71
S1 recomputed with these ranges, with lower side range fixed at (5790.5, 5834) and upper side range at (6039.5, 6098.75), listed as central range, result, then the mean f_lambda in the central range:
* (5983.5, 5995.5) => 1.9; 7.75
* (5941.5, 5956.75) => 2.1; 8.04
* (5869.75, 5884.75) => 2.2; 8.13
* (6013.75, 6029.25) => 0.4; 8.85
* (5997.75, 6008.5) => 0.7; 8.55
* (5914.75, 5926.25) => 2.5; 7.36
